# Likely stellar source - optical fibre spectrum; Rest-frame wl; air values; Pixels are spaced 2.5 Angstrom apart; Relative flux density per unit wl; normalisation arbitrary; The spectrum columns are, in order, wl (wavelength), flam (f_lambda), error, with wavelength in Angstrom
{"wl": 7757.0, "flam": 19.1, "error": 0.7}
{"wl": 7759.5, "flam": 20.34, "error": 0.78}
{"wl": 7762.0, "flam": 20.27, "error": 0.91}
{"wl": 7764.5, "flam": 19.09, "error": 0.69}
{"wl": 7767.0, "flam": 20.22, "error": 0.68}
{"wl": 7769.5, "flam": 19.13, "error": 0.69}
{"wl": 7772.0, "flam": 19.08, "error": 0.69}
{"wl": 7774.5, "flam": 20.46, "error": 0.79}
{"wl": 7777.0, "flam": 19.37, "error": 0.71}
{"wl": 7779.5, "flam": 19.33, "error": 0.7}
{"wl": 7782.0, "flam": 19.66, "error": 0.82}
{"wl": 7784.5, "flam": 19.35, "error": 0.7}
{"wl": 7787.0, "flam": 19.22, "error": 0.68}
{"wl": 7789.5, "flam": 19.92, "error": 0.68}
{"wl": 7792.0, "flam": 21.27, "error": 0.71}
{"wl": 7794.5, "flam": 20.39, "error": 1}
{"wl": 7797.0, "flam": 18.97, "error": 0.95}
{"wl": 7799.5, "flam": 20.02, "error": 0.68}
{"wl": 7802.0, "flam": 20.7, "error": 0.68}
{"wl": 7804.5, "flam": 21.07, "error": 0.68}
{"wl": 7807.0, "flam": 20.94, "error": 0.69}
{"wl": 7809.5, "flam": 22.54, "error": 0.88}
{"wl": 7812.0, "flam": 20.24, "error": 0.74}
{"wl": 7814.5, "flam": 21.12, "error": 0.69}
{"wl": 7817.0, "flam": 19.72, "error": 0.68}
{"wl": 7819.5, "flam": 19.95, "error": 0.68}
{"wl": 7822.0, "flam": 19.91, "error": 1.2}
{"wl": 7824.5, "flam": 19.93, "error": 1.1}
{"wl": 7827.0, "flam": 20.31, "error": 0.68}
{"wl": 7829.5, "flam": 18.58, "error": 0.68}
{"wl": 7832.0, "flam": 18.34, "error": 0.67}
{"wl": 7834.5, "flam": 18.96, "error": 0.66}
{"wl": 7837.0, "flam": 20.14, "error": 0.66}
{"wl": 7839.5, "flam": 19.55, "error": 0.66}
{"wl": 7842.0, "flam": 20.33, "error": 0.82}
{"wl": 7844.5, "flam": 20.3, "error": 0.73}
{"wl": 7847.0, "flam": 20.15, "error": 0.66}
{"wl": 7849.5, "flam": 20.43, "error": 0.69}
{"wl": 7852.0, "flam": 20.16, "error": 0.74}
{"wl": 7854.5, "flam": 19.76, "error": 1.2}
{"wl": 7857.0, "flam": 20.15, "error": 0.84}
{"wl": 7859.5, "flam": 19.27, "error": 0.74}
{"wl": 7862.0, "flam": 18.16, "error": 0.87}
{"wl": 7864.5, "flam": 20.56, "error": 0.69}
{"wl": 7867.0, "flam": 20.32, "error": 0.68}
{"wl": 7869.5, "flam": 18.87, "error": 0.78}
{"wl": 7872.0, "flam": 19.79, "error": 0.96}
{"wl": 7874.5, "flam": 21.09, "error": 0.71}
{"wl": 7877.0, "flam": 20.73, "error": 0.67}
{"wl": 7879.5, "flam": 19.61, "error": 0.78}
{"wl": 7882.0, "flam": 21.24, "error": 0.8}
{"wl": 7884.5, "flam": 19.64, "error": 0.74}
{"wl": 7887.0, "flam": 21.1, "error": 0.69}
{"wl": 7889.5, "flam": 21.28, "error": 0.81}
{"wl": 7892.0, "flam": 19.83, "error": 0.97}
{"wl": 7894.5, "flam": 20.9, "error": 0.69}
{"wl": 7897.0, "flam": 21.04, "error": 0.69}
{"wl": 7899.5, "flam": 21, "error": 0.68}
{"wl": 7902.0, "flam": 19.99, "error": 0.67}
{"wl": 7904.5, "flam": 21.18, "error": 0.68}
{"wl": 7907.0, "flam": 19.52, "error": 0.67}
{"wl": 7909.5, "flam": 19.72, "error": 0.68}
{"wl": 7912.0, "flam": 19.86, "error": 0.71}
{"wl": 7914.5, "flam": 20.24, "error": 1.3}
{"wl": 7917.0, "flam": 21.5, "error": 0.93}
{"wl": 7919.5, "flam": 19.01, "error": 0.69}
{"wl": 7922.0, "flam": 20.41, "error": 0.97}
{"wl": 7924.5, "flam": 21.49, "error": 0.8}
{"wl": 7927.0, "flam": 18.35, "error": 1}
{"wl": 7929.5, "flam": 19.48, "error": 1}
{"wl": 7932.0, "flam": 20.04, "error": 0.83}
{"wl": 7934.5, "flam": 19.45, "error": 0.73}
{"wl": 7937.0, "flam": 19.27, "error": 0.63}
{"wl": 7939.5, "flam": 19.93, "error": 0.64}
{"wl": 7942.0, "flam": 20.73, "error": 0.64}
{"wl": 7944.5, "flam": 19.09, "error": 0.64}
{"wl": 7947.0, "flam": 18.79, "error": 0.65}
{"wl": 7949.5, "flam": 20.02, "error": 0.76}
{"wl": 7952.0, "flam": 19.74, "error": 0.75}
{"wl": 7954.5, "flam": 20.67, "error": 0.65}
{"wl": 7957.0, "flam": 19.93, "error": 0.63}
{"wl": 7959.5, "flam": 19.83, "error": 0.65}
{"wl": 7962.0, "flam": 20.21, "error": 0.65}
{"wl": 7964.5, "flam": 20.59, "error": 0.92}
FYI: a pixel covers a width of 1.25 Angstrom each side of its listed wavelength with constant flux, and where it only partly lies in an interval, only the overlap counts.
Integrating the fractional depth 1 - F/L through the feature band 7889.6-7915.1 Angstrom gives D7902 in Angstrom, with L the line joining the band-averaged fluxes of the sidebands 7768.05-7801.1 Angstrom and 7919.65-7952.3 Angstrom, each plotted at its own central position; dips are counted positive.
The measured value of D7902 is -0.8 Angstrom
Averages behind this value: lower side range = 19.7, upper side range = 19.7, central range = 20.4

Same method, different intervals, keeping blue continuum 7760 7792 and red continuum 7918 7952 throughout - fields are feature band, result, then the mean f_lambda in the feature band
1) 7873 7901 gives -1.4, 20.7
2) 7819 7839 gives 0.2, 19.5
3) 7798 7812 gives -0.9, 20.9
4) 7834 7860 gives -0.4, 20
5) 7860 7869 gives 0.1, 19.6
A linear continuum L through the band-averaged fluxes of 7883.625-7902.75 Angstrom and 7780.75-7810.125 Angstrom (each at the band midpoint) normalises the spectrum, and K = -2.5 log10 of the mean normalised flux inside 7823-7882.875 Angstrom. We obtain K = 0.03 mag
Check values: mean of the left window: 20.3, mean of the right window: 20.6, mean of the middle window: 19.9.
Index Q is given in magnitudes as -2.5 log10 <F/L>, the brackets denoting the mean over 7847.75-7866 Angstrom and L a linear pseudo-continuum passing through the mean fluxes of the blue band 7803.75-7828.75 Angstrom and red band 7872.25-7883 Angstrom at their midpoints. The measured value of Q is 0.04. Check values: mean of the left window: 20.5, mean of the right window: 20.6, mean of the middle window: 19.8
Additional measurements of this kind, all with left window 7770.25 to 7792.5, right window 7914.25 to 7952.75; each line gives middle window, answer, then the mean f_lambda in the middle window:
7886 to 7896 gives -0.05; 20.8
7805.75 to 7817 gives -0.07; 21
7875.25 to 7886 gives -0.03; 20.4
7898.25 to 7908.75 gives -0.03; 20.4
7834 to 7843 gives 0.00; 19.8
